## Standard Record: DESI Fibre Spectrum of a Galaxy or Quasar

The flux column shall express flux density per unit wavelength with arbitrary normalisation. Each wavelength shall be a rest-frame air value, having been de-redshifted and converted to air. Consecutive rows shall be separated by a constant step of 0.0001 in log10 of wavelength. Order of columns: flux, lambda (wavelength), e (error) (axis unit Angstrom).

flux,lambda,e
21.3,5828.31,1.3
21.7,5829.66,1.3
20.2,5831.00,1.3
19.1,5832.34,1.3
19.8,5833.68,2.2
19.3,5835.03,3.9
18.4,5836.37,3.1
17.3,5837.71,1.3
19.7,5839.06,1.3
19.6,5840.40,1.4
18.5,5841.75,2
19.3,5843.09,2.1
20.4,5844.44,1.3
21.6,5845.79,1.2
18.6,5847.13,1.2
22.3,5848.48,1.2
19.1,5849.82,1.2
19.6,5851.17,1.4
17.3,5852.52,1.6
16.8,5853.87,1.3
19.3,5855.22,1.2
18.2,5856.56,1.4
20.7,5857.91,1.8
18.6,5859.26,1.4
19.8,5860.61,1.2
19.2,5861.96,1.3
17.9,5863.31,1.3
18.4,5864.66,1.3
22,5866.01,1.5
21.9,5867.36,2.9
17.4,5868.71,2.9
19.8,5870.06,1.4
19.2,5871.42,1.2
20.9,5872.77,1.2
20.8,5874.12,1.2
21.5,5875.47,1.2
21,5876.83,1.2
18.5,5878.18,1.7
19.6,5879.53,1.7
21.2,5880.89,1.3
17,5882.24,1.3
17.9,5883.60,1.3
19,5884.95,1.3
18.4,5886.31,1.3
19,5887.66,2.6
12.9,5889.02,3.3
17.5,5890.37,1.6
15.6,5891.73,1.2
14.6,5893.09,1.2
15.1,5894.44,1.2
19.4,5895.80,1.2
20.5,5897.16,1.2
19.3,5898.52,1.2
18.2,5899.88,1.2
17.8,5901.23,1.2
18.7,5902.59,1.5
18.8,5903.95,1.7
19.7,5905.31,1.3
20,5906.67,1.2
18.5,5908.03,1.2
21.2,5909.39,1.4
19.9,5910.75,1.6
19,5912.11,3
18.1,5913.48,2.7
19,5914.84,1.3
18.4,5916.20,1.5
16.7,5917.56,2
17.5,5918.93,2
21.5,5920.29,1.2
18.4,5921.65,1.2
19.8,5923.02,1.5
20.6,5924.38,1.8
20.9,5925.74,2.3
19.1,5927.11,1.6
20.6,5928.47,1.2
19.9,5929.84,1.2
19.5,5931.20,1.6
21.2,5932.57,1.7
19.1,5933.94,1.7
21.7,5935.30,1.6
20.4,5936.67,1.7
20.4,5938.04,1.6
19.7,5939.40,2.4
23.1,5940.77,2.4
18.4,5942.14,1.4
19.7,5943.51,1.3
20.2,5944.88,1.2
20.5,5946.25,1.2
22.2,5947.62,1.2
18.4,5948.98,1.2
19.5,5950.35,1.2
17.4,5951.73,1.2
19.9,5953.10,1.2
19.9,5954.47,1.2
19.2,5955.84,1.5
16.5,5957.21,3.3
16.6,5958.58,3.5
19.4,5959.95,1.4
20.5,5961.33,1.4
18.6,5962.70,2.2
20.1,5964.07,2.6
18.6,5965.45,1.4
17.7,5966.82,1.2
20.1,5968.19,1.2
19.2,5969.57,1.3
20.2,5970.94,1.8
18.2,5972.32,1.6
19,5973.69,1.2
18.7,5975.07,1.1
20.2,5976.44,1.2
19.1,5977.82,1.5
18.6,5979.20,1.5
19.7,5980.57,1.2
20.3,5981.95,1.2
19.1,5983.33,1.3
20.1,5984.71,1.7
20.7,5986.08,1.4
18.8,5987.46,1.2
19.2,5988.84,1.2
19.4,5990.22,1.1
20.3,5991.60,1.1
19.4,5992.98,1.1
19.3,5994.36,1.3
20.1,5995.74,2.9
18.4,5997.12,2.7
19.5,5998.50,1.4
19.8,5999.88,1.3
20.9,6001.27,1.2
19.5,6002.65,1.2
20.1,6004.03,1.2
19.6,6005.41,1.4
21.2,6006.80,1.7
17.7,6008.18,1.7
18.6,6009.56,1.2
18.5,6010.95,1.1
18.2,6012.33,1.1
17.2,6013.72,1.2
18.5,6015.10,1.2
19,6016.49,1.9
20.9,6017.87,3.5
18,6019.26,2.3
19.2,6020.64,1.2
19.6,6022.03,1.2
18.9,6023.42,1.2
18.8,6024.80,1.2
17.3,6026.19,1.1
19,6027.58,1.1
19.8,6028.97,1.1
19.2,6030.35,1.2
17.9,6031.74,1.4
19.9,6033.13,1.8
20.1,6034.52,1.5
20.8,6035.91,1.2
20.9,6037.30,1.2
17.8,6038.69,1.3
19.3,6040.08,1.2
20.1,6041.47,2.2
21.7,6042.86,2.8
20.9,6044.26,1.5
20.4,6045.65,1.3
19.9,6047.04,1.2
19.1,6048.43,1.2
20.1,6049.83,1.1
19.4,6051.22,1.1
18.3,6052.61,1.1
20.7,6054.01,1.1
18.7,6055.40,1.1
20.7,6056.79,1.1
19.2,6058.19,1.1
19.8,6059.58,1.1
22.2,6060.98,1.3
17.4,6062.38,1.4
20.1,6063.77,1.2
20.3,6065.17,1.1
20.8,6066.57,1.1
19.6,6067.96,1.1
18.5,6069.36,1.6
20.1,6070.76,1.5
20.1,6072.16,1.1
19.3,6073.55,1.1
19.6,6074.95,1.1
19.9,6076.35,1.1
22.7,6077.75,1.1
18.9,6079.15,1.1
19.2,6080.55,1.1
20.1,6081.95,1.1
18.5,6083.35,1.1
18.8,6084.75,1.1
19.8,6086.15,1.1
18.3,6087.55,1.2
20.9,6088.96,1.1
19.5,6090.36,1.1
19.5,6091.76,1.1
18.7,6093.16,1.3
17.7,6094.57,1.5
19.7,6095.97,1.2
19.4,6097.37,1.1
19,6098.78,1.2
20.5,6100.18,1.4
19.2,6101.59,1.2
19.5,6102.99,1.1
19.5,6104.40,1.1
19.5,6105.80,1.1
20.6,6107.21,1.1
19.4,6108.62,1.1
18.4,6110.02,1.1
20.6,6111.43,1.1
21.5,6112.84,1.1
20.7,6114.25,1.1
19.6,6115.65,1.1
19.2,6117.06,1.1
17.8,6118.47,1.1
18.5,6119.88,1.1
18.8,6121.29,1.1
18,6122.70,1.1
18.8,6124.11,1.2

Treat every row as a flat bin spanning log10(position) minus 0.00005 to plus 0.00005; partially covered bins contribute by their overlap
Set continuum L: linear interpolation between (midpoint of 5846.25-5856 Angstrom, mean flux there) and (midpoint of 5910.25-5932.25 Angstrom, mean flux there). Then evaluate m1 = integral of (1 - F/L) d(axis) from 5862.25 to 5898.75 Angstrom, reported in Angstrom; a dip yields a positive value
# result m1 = 0.8 Angstrom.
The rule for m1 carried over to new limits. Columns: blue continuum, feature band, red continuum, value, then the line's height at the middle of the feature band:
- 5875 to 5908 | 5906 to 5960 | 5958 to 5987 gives -2.1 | 18.8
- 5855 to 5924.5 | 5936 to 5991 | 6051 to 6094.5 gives -0.7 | 19.2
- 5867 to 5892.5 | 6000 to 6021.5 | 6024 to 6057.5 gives 0.3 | 19.5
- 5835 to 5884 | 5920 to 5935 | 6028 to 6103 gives -0.4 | 19.5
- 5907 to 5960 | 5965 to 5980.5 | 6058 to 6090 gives 0.4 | 19.6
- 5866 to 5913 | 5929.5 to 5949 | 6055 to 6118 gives -1.3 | 19.1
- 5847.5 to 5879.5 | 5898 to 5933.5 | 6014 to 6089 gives 0.5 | 19.6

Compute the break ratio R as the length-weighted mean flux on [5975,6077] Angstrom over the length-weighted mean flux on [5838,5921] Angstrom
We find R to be 1.0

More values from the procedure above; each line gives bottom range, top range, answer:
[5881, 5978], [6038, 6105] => 1.03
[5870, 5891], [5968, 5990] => 1.02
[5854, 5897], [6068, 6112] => 1.04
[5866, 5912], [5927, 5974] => 1.04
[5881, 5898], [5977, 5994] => 1.12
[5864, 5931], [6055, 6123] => 1.03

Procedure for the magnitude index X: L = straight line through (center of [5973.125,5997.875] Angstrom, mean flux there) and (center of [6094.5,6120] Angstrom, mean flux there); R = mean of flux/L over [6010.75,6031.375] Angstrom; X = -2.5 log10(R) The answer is 0.04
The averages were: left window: 19.5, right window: 19.6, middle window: 18.8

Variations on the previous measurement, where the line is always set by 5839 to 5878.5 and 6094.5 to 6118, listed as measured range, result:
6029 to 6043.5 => -0.01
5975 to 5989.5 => 0.01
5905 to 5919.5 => 0.04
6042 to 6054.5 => -0.02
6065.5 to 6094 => 0.00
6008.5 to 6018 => 0.06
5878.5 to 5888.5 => 0.05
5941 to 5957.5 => 0.01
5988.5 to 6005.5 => 0.00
